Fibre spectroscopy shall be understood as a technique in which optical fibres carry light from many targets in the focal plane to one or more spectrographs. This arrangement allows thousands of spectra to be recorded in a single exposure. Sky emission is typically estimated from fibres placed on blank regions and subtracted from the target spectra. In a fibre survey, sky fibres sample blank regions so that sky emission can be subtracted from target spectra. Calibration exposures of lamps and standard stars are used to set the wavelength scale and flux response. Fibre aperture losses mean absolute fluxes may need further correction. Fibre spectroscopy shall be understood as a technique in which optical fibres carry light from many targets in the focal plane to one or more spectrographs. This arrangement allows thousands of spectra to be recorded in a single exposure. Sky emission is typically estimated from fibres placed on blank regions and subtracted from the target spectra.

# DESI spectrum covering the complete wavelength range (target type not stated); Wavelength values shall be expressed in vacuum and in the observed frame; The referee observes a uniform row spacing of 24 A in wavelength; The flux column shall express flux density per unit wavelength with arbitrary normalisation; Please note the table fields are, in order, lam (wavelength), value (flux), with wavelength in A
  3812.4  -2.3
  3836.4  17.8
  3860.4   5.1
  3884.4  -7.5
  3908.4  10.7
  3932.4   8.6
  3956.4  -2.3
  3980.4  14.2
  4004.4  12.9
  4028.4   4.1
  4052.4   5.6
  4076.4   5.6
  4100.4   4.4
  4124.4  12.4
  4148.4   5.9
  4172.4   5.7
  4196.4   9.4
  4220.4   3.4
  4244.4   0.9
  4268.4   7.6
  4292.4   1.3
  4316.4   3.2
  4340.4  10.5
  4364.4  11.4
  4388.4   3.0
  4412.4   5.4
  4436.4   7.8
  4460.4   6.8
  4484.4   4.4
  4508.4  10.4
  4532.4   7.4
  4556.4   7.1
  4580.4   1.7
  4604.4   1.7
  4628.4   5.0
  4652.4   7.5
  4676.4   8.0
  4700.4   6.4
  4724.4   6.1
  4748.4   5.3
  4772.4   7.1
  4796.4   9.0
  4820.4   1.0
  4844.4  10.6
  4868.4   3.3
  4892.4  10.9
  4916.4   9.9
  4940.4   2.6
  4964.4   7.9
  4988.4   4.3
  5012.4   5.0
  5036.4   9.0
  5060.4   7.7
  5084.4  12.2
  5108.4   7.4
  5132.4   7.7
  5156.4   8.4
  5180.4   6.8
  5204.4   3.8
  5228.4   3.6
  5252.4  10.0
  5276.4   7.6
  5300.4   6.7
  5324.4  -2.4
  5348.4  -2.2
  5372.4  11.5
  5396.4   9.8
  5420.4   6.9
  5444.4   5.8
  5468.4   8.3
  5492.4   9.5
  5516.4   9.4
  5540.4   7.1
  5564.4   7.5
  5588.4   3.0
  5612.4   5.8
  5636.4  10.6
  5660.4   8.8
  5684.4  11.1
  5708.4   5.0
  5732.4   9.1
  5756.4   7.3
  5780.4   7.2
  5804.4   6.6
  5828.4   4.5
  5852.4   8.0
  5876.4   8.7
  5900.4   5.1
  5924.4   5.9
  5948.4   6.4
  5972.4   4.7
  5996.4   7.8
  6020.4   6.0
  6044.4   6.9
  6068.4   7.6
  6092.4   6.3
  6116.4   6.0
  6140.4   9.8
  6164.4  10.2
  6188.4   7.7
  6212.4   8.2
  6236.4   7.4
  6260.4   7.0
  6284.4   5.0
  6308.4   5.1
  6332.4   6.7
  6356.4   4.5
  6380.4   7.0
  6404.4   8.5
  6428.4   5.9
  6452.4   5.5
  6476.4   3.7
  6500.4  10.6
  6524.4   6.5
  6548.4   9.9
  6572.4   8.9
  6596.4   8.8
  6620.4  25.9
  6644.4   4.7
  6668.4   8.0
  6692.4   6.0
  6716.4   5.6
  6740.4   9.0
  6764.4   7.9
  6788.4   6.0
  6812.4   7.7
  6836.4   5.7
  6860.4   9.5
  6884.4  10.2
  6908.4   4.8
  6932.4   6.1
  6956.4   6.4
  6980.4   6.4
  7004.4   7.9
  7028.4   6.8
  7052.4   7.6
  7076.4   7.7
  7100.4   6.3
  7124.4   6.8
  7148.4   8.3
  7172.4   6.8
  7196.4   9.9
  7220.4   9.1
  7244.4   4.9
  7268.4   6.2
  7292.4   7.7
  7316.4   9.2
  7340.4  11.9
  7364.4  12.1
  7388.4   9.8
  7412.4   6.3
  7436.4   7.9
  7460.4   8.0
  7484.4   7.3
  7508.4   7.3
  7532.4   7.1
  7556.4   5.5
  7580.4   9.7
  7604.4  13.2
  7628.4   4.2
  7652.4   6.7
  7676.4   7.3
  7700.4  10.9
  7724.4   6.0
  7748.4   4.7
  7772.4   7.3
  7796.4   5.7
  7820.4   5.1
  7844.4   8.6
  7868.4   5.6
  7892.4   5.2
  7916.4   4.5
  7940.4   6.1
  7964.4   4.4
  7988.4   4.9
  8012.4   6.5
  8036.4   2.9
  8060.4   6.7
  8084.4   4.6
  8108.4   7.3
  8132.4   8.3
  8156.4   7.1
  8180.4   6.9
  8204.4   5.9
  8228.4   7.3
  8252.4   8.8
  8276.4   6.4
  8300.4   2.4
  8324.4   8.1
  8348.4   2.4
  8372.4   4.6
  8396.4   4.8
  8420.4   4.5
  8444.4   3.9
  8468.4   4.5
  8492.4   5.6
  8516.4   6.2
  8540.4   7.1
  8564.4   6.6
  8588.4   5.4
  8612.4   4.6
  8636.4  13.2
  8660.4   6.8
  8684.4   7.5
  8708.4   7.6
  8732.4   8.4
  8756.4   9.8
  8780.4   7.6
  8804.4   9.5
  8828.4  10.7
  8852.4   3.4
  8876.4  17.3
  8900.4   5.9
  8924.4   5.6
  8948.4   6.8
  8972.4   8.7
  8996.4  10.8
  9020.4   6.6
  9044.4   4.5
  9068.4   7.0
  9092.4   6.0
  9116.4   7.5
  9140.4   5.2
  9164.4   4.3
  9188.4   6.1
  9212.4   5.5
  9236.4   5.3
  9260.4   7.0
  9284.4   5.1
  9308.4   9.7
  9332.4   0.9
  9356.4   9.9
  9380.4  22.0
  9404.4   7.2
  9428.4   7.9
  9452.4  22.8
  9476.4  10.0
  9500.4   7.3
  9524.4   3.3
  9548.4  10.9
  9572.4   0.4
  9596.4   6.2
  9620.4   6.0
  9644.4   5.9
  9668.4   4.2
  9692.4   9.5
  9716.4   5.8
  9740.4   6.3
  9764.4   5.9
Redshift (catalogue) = 0.774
